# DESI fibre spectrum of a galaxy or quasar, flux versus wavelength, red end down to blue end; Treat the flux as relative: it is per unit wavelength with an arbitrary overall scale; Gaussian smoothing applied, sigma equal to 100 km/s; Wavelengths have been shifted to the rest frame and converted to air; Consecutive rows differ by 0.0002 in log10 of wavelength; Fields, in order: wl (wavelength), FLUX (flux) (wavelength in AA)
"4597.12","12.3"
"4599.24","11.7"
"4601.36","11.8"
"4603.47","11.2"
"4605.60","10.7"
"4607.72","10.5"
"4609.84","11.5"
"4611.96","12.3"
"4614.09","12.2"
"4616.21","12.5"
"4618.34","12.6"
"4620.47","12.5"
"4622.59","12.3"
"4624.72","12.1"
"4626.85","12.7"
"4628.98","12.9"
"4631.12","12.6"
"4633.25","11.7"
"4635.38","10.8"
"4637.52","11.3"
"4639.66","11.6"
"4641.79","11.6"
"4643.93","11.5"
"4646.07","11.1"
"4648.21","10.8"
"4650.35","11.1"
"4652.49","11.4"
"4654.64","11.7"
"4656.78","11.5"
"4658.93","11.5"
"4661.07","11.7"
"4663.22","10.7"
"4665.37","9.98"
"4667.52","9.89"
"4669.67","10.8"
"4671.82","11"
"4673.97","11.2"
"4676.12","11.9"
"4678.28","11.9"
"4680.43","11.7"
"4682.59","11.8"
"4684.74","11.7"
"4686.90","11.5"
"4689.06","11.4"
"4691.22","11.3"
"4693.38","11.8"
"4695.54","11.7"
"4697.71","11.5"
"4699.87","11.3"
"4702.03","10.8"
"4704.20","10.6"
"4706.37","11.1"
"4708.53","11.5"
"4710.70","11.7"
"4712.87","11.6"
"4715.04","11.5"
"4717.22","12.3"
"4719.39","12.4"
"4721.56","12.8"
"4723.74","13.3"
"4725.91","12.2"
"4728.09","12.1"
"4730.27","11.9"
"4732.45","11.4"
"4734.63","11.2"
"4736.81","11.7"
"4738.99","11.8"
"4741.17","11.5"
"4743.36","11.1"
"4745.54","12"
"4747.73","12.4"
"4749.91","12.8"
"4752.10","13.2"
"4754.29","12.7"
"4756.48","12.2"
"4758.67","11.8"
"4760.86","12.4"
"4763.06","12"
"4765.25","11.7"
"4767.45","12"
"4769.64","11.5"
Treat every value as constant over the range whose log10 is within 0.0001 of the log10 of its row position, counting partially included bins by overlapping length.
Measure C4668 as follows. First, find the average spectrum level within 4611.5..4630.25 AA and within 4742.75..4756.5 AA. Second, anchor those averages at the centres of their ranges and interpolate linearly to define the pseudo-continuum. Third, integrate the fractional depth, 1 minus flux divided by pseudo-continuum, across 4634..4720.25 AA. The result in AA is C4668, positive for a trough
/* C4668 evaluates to 7.5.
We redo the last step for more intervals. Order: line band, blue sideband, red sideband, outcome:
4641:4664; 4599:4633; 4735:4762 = 1.3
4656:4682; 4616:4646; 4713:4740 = 1.9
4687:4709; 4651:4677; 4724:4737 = 0.3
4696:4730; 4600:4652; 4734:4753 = 0.4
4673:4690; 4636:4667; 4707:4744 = -0.2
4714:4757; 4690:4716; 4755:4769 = -1.5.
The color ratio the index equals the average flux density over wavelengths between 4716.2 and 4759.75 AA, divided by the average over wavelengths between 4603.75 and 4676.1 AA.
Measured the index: 1.1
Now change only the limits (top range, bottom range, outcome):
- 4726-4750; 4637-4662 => 1.03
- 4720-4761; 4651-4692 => 1.07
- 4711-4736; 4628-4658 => 1.04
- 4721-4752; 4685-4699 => 1.04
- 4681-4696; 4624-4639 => 0.97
